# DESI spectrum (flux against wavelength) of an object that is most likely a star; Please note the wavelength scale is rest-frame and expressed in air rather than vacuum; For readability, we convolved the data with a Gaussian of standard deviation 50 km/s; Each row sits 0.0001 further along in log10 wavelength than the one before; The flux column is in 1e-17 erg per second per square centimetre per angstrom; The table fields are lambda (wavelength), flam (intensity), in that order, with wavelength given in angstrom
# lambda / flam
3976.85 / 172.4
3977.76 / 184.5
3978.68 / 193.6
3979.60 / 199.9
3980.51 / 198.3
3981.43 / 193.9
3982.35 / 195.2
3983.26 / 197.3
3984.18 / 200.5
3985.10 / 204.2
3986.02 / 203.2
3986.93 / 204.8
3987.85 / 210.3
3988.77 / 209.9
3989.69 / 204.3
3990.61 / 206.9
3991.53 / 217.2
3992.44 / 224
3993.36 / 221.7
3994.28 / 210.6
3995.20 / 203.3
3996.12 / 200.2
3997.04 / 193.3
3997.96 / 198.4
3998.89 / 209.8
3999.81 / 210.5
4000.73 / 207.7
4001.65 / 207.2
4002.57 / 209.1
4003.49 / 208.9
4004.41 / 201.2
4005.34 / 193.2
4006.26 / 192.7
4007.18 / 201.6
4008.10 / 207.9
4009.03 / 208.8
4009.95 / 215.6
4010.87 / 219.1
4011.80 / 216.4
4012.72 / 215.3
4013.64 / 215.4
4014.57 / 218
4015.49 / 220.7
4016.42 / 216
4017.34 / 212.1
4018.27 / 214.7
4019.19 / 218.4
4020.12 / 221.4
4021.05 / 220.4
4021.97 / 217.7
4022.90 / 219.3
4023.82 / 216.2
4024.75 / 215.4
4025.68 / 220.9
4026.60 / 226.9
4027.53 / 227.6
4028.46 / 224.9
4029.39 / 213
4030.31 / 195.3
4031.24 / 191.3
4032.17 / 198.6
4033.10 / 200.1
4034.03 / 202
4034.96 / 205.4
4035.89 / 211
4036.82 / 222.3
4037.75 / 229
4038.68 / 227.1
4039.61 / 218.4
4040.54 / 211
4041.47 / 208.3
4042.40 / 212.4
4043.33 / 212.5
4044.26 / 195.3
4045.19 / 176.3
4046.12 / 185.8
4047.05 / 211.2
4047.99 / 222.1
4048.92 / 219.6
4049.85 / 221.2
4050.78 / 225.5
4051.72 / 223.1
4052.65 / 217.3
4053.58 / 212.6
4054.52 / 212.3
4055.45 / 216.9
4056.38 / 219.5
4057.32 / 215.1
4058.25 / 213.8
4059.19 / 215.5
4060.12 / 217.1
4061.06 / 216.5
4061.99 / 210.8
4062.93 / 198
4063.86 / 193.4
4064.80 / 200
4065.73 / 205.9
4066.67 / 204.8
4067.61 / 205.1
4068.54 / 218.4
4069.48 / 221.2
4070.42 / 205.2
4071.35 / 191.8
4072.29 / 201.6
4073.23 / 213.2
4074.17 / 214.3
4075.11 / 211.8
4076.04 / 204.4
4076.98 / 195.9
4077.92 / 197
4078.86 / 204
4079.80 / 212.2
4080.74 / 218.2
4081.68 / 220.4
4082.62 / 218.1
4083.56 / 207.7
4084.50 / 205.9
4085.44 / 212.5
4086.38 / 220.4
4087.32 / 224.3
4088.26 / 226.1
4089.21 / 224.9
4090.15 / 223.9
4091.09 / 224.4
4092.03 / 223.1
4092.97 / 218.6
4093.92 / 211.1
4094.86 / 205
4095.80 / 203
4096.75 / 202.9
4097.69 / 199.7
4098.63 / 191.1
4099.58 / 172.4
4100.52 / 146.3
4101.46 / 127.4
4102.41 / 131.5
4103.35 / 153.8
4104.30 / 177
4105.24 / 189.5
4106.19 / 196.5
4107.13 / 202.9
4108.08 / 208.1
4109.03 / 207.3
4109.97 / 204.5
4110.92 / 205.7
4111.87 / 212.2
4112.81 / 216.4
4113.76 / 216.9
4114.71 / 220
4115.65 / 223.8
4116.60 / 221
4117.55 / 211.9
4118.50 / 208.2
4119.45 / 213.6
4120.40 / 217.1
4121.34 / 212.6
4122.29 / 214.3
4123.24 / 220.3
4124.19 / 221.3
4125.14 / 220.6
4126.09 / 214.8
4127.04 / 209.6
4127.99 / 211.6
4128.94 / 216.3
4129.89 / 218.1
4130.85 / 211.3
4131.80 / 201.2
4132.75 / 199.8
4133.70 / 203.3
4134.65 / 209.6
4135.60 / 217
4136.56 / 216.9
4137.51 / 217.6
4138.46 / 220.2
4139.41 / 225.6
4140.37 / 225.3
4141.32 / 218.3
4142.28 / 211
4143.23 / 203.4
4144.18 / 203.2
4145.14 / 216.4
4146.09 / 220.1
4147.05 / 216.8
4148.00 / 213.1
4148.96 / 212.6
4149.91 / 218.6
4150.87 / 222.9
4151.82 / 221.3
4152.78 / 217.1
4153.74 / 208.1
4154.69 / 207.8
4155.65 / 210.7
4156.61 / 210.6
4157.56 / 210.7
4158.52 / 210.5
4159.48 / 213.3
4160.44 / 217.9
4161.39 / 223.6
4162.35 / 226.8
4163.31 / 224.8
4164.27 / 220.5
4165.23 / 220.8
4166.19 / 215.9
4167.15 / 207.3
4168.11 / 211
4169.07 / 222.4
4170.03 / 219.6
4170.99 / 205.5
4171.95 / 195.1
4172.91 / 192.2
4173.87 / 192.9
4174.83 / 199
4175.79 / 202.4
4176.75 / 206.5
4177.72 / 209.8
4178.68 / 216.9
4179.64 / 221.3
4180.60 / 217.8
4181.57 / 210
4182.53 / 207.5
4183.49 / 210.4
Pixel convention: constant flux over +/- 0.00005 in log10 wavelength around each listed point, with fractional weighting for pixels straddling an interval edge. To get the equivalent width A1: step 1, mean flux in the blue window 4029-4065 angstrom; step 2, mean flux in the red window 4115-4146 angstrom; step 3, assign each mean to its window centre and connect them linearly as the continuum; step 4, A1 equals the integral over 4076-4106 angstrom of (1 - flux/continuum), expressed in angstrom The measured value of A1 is 1.8 angstrom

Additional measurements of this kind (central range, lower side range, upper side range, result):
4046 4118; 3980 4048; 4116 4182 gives 1.63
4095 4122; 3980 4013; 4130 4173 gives 1.96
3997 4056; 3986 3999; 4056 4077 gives -0.97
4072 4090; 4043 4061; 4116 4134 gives 0.00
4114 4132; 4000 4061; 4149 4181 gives -0.23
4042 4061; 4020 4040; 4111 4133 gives 0.19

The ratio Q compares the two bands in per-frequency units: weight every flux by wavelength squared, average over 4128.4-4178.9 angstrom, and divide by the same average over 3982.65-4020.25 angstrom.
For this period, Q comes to 1.1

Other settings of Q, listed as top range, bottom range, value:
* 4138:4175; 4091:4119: 1.11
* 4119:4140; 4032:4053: 1.06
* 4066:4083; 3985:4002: 1.04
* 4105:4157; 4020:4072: 1.05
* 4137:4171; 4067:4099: 1.06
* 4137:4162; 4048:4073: 1.06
